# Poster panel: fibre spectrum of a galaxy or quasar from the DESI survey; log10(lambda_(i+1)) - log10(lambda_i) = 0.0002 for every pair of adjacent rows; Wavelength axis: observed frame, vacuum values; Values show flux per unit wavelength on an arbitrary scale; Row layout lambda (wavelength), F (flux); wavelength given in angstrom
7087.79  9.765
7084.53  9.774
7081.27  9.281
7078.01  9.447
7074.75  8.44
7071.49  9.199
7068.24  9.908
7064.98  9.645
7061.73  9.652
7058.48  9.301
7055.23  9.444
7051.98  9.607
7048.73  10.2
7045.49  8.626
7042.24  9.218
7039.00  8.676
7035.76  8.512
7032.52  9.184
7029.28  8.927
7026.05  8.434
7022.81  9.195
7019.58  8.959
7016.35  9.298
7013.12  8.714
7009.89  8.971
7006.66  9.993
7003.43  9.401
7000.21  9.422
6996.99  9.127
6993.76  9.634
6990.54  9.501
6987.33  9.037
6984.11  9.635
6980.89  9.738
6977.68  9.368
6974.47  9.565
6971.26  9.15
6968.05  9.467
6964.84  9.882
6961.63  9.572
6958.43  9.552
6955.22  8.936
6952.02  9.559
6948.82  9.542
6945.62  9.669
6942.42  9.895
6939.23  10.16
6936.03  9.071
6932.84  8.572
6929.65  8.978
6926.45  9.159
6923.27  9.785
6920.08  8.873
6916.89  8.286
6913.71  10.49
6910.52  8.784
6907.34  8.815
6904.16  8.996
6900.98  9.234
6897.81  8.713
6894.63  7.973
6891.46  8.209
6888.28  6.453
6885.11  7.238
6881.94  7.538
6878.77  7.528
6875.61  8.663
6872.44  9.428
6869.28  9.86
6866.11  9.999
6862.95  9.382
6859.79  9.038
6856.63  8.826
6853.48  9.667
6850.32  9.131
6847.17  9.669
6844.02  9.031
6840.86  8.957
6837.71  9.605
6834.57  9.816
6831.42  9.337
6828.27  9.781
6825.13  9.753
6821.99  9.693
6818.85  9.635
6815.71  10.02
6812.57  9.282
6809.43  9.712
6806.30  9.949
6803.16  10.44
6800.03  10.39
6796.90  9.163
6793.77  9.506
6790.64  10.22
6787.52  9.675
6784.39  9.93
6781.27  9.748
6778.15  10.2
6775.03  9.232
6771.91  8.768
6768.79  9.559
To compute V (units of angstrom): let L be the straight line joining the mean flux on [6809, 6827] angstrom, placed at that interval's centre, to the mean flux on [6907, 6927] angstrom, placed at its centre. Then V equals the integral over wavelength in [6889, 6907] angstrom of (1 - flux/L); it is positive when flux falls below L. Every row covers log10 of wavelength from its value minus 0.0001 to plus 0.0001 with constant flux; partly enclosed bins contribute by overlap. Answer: 1.5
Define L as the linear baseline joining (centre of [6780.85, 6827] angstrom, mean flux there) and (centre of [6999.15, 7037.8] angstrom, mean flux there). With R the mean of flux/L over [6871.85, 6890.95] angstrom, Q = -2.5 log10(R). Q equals 0.23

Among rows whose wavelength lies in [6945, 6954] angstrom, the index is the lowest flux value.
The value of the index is 9.542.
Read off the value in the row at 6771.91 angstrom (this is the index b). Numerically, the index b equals 8.768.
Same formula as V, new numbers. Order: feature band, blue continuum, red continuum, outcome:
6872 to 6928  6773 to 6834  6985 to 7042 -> 5.4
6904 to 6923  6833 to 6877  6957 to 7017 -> 0.6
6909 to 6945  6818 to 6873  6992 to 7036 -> 0.1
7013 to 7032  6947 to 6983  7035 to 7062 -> 0.8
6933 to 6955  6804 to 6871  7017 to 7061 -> -0.5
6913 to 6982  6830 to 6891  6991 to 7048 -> -3.1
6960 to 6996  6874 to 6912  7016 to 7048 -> -3.6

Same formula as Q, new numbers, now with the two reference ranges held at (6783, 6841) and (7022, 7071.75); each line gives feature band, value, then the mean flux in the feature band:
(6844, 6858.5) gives 0.04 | 9.29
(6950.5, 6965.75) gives -0.01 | 9.48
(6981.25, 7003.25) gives -0.01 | 9.41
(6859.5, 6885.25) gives 0.10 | 8.81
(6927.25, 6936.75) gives 0.07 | 8.88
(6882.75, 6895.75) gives 0.27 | 7.45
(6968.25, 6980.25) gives 0.00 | 9.41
